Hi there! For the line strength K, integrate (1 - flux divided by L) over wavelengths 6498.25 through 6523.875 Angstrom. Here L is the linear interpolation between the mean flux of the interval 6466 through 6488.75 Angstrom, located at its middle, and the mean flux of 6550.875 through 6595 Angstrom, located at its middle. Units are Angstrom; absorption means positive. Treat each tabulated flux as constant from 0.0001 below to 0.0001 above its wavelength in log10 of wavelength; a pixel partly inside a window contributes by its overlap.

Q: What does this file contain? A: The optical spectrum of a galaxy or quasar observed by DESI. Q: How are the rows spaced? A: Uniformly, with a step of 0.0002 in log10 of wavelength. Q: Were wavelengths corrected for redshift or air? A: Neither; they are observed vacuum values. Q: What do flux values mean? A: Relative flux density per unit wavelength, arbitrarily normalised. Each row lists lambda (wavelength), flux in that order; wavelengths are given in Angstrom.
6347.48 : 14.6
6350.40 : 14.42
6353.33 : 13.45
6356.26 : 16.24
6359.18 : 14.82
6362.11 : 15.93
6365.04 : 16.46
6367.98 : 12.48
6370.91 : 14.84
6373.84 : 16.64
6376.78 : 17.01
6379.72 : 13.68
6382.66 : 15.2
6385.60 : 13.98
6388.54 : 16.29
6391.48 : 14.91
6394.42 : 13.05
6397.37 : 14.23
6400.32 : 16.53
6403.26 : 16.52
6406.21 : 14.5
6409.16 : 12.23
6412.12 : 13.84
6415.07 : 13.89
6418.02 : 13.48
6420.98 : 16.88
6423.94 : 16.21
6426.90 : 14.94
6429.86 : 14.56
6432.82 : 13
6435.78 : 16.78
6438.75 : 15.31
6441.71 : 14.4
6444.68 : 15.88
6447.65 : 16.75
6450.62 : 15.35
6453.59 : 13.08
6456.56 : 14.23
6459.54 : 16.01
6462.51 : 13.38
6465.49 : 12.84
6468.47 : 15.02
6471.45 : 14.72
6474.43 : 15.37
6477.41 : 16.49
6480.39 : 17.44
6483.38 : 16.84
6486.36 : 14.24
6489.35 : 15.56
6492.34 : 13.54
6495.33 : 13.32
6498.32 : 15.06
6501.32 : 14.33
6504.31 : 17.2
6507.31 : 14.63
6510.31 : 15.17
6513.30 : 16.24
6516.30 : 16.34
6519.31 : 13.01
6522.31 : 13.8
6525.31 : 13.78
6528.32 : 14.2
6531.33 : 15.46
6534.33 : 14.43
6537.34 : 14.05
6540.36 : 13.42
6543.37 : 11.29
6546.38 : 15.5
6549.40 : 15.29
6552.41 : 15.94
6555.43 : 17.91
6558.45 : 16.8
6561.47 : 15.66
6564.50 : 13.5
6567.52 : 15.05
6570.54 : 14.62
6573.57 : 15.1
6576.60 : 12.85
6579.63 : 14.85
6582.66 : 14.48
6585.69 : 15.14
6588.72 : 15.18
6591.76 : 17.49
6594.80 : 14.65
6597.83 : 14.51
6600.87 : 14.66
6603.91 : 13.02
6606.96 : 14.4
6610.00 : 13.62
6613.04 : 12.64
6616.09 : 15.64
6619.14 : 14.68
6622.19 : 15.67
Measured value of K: 0.7 Angstrom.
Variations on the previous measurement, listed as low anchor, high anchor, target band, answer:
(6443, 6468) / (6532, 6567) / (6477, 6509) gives -1.1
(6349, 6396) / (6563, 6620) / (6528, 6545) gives 1.0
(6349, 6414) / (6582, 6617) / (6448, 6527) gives -0.9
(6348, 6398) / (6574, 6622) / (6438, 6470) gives 0.1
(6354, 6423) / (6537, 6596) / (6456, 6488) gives -0.5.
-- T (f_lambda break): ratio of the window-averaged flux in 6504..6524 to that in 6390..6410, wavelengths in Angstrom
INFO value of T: 1.03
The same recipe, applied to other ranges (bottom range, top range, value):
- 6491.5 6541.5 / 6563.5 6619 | 1.00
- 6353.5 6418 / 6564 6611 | 0.98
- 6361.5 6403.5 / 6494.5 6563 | 0.99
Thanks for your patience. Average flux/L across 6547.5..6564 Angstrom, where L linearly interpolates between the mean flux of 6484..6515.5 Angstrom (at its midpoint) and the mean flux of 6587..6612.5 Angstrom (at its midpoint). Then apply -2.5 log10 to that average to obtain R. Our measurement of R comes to -0.09 mag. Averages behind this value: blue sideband 15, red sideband 14.6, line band 16.1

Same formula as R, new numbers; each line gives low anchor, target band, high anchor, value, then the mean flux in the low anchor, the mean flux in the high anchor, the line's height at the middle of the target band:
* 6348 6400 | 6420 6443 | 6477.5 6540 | -0.02 mag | 14.9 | 14.9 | 14.9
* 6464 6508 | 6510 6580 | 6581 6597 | 0.04 mag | 15.1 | 15.4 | 15.2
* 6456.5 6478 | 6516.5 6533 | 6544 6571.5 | 0.07 mag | 14.7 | 15.5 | 15.2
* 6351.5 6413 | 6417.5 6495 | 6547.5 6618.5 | -0.01 mag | 14.9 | 14.9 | 14.9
